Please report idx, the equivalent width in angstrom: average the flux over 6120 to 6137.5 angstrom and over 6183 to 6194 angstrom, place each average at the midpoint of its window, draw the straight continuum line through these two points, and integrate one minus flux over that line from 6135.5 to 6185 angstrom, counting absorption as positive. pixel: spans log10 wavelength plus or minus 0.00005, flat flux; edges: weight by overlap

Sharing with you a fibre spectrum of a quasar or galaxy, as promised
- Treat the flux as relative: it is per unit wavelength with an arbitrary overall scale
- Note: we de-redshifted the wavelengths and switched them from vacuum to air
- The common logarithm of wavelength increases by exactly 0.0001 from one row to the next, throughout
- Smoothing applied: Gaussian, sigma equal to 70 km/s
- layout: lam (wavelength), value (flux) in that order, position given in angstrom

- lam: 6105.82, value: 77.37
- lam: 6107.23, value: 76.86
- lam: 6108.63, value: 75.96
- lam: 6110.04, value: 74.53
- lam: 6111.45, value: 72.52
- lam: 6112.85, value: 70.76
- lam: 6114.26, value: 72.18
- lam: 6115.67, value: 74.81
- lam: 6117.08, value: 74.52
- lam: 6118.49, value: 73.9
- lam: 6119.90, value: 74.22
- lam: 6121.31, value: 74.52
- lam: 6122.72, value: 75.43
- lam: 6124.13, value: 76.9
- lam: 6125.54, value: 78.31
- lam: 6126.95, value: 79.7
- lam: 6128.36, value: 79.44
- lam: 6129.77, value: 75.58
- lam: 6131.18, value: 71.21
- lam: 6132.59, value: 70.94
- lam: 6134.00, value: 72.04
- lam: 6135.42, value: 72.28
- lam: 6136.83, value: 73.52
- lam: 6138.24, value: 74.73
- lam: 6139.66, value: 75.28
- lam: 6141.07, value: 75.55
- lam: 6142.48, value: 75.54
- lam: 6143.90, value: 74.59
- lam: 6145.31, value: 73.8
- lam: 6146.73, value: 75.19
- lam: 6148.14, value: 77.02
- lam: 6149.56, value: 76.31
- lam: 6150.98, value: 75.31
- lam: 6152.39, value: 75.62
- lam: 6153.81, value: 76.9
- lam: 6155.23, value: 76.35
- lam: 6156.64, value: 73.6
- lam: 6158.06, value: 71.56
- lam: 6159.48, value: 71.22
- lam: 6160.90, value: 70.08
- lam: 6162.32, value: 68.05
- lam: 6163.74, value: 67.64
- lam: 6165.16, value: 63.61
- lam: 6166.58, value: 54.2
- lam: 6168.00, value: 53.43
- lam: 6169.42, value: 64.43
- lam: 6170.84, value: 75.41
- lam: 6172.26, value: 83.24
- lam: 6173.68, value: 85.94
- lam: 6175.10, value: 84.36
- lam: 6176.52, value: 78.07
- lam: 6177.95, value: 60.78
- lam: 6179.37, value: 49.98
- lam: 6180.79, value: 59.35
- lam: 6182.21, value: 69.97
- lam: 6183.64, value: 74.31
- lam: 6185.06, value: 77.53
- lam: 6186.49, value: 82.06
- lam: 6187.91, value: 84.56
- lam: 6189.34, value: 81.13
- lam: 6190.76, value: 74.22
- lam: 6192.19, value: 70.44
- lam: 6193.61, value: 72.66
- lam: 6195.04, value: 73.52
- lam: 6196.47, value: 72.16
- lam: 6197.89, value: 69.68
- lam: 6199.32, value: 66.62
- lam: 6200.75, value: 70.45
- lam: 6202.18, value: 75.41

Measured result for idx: 2.91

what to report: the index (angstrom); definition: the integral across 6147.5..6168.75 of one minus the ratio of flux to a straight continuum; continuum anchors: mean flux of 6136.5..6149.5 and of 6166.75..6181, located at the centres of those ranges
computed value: 0.69 angstrom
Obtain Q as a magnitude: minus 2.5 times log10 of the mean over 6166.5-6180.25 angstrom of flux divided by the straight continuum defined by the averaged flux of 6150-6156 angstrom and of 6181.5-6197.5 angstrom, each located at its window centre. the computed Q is 0.09 mag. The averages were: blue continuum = 76.1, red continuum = 75.6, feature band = 69.6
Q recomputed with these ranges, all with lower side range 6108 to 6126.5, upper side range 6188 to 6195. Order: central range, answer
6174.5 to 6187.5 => 0.064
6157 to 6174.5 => 0.088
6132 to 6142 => 0.017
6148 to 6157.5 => -0.011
